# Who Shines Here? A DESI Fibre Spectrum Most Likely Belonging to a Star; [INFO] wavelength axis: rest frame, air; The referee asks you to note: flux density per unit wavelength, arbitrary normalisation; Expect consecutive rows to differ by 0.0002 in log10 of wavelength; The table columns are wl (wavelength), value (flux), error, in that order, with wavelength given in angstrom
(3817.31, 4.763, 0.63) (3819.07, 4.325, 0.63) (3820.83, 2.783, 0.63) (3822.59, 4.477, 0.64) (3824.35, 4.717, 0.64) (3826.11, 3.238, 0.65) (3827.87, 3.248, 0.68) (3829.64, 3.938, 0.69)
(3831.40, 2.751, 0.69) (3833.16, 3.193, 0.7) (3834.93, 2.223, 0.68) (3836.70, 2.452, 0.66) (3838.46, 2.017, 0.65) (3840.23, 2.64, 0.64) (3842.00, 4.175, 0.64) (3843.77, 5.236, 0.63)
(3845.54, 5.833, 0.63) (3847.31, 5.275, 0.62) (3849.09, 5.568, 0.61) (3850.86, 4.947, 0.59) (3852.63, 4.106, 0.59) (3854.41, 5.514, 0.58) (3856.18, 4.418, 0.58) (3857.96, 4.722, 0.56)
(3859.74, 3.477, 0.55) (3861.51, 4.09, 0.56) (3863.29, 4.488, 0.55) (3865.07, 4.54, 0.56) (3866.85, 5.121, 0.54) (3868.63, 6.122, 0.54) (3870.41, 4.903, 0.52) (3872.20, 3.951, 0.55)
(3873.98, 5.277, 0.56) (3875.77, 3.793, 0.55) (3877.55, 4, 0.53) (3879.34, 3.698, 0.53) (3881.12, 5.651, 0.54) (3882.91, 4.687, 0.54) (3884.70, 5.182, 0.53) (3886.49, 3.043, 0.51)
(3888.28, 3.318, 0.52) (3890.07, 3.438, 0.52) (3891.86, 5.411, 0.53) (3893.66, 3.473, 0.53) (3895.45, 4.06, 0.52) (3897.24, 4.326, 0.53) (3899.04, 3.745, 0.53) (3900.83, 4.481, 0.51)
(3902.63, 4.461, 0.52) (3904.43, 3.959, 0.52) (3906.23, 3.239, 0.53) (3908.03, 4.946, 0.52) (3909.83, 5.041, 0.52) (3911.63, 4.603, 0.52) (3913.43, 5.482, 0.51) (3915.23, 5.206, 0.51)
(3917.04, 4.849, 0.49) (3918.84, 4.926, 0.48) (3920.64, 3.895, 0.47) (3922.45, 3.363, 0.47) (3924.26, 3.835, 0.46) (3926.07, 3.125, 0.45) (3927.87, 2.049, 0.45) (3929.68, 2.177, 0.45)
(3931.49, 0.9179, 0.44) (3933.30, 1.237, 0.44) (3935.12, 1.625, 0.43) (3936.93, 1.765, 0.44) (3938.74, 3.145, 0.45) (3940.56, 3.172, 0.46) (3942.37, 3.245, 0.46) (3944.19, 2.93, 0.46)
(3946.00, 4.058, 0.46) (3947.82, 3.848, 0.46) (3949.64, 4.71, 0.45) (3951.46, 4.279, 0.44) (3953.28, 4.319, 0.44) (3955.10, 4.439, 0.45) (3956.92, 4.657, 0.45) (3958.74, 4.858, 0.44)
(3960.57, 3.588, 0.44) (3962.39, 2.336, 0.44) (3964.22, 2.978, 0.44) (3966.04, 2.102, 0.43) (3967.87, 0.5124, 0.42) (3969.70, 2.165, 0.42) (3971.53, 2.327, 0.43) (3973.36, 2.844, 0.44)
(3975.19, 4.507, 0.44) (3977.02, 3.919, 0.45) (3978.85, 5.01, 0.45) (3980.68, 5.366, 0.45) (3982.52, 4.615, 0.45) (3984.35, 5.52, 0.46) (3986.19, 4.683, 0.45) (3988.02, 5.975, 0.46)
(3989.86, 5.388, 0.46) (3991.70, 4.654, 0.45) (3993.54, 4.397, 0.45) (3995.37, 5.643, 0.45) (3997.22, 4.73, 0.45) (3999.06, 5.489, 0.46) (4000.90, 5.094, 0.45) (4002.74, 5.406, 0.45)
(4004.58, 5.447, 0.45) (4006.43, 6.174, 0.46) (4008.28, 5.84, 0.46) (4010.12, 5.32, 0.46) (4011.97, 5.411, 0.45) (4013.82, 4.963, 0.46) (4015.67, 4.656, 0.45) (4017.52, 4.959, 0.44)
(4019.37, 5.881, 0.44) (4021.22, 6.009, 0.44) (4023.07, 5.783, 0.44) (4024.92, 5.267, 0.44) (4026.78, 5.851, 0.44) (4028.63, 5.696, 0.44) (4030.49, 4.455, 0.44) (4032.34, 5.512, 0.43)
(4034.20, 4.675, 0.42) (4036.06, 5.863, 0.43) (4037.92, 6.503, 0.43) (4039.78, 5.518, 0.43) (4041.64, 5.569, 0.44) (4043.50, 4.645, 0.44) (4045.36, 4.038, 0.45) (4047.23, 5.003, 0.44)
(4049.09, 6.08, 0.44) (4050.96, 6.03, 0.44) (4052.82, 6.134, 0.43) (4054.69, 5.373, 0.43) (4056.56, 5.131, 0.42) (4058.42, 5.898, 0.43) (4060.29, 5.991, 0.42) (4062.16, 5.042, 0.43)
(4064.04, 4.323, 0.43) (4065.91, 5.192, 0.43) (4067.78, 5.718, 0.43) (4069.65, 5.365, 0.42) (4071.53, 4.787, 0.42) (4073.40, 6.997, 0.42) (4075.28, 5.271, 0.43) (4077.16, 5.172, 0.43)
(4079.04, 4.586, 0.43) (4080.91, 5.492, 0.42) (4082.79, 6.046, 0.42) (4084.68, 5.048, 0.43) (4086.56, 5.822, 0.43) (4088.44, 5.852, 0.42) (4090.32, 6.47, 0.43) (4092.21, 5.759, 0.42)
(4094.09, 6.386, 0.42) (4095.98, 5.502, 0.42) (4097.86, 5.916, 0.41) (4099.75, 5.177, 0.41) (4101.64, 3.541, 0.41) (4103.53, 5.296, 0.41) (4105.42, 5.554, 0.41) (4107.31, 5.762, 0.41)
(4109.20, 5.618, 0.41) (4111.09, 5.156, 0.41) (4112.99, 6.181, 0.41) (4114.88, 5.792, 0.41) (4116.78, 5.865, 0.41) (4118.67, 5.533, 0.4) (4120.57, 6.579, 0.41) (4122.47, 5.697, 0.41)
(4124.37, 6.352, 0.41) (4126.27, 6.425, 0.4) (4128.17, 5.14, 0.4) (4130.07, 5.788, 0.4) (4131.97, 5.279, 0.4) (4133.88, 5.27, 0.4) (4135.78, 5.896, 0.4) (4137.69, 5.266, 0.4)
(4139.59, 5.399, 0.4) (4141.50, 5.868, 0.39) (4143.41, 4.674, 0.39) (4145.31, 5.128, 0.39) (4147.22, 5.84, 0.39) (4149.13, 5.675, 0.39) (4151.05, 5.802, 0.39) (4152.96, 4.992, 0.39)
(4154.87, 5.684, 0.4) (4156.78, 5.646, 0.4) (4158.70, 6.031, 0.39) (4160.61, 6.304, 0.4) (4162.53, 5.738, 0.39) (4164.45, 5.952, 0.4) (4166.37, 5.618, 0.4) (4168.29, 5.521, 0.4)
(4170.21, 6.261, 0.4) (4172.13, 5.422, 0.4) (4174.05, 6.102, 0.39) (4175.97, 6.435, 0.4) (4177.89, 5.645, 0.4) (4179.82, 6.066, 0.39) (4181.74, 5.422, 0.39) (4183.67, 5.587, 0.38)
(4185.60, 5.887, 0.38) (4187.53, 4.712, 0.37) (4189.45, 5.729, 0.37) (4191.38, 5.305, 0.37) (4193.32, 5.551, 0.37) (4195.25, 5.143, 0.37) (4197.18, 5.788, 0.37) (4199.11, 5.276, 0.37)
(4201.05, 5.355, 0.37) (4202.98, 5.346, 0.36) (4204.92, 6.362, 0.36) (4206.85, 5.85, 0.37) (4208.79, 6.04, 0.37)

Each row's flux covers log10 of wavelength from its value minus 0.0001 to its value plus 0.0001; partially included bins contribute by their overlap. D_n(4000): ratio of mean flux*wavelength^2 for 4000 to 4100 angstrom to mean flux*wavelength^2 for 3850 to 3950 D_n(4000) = 1.49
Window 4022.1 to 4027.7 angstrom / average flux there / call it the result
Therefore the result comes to 5.64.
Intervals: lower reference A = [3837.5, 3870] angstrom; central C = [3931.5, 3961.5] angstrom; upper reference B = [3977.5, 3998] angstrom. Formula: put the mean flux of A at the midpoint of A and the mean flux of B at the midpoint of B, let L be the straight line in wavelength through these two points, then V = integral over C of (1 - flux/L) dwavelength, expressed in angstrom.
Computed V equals 9.2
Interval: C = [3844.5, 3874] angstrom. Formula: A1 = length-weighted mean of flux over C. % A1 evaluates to 4.83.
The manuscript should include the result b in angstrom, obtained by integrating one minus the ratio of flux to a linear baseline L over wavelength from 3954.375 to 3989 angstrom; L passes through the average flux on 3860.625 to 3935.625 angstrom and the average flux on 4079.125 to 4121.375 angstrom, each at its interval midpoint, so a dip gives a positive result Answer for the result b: 6.2 angstrom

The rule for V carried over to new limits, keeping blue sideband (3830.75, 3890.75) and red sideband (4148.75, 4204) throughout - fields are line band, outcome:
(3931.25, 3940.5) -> 5.4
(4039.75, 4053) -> -0.7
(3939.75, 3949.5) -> 2.2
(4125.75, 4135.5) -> -0.2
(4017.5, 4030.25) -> -1.7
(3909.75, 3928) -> 0.9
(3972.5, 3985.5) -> 0.6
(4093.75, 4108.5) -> -0.1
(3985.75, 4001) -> -0.9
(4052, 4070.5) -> -1.0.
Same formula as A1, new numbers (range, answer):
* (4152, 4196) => 5.69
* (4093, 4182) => 5.67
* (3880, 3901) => 4.22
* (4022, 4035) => 5.34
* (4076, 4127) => 5.65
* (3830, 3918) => 4.31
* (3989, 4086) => 5.38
